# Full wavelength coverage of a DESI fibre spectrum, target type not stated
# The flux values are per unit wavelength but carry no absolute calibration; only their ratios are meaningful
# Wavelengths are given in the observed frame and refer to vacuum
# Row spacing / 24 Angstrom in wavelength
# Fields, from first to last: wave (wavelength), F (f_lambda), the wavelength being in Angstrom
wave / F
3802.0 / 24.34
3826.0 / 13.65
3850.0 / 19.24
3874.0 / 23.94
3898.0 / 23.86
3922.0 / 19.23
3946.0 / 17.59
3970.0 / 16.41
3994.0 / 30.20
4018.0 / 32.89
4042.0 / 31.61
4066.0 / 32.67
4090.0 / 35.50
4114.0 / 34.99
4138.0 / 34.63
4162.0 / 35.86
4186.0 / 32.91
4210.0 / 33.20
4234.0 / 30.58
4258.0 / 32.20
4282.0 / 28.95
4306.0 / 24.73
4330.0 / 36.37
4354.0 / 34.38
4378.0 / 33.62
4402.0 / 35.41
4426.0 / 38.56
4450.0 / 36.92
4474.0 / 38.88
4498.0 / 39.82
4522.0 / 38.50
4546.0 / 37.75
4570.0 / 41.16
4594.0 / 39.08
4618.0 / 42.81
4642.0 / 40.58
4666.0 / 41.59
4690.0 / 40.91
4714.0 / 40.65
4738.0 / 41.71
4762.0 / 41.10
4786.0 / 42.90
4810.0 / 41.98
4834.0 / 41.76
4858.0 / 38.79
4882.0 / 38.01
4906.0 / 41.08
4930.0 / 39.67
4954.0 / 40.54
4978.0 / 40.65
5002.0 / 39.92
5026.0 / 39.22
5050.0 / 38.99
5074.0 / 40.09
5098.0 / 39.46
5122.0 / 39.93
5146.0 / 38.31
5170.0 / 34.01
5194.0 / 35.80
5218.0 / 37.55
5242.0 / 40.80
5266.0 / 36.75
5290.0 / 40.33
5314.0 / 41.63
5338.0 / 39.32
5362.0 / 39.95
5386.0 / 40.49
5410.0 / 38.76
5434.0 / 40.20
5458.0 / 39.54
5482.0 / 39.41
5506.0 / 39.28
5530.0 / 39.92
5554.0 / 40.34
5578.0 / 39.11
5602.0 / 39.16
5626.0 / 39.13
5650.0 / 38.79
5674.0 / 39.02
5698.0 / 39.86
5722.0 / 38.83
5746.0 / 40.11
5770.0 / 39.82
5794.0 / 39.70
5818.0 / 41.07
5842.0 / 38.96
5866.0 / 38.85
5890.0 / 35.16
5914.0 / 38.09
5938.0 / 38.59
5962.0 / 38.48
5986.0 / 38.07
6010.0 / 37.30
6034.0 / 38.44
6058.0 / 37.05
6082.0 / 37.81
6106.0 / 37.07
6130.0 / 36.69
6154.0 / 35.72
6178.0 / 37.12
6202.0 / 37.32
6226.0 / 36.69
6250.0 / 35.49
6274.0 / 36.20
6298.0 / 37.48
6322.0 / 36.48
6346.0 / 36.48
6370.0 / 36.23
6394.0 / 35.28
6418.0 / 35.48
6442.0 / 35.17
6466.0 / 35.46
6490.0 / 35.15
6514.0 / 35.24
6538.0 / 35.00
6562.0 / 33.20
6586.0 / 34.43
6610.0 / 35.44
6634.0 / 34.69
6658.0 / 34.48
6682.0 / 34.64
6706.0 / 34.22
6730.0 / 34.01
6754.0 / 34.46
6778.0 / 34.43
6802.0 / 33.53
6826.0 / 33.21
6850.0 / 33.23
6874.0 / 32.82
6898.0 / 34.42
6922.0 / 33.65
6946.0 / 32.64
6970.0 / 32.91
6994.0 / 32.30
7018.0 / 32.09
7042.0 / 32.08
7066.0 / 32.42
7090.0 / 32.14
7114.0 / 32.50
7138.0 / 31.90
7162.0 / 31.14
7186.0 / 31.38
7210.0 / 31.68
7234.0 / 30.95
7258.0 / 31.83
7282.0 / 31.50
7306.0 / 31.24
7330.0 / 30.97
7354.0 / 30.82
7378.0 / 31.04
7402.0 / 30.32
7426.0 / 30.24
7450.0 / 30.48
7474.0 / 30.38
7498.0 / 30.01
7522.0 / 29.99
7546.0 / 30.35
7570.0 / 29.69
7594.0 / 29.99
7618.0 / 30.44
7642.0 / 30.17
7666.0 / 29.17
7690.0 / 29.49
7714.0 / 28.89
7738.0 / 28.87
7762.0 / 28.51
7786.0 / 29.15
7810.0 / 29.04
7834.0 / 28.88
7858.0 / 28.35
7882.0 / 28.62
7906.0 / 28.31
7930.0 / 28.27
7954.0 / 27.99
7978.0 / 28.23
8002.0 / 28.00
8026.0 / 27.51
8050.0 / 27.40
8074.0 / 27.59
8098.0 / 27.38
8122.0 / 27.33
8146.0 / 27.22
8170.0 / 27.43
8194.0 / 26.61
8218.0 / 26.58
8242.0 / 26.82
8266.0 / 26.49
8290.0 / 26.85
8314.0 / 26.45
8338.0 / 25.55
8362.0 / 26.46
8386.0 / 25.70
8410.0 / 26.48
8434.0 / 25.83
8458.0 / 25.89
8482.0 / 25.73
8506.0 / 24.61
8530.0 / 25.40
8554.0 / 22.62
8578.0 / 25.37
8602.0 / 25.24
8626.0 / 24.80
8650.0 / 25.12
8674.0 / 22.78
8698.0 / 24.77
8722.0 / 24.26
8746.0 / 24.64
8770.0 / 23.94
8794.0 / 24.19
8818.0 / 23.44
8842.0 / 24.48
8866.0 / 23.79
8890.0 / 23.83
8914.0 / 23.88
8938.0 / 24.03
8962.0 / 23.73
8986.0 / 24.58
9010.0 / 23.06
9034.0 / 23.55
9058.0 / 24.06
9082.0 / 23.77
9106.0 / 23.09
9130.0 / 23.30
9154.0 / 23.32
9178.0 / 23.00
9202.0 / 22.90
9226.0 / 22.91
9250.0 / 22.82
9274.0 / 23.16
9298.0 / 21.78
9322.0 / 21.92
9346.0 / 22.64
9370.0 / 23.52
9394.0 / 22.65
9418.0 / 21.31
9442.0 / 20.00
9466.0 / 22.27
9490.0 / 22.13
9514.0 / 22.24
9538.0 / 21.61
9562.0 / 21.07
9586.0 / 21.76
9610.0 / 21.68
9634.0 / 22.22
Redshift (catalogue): 0.00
